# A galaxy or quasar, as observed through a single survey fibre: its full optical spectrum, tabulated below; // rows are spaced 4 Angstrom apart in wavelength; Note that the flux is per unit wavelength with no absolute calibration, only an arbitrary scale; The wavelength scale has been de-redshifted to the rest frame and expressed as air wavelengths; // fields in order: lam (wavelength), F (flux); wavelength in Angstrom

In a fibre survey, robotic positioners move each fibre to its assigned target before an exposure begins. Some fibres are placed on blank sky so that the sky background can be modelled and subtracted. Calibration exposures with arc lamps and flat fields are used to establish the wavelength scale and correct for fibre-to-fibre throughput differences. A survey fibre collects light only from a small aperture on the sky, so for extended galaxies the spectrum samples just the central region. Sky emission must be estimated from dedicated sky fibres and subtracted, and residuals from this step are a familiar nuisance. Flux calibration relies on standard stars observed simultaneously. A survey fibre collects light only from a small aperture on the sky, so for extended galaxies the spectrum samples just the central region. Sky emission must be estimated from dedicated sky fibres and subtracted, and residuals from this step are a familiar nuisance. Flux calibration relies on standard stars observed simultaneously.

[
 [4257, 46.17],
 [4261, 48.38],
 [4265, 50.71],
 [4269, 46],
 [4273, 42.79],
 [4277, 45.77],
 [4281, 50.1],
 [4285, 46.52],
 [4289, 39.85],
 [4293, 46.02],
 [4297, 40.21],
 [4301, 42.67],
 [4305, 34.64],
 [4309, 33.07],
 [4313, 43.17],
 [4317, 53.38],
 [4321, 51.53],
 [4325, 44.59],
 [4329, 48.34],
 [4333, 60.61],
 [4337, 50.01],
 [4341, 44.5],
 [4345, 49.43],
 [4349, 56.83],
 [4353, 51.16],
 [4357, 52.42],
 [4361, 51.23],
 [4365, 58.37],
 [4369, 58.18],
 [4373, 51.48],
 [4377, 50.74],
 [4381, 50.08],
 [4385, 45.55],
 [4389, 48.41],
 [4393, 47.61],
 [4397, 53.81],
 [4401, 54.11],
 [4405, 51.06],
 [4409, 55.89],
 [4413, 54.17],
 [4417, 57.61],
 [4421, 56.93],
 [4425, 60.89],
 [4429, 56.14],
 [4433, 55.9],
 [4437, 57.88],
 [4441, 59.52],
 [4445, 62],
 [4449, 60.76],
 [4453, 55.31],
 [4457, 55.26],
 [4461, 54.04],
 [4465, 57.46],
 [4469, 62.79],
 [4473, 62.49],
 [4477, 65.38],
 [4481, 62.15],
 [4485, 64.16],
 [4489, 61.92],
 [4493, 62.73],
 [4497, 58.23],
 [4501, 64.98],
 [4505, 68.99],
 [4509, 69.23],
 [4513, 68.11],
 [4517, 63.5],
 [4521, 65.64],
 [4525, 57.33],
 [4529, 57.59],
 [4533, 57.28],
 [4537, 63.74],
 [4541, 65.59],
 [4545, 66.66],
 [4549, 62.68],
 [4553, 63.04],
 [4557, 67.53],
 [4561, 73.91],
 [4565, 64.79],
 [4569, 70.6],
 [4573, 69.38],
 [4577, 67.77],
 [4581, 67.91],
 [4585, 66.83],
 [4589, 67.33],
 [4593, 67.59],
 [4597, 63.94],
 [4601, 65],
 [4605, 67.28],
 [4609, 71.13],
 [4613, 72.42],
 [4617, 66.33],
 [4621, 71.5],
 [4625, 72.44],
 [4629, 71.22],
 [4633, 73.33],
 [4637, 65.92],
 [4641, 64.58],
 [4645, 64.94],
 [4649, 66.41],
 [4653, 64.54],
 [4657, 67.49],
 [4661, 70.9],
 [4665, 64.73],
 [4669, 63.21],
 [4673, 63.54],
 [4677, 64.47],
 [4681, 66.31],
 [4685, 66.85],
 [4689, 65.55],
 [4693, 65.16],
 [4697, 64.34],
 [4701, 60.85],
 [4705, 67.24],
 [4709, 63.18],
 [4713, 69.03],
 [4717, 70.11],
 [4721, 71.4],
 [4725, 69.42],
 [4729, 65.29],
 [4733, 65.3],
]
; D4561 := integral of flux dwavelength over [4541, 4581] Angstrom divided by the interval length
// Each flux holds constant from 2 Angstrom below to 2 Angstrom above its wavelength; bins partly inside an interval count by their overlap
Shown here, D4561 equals 67.3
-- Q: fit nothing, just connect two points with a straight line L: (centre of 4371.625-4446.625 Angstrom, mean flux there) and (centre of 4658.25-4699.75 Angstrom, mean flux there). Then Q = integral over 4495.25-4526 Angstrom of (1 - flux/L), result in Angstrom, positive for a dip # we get -3.4 Angstrom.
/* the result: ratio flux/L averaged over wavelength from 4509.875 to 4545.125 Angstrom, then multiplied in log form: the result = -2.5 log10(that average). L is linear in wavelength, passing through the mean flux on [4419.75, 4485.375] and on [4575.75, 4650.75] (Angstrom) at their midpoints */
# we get 0.01 mag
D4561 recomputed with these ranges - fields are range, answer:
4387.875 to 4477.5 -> 56.7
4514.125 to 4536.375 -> 60.8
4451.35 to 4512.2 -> 61.8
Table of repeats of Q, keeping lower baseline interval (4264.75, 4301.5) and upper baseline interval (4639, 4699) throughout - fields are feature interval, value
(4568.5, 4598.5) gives -3.27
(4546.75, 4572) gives -3.17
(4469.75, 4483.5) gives -2.01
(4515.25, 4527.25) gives -0.92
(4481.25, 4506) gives -3.10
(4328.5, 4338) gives -1.29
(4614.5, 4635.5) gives -2.56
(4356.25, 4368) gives -1.29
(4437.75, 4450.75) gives -1.69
